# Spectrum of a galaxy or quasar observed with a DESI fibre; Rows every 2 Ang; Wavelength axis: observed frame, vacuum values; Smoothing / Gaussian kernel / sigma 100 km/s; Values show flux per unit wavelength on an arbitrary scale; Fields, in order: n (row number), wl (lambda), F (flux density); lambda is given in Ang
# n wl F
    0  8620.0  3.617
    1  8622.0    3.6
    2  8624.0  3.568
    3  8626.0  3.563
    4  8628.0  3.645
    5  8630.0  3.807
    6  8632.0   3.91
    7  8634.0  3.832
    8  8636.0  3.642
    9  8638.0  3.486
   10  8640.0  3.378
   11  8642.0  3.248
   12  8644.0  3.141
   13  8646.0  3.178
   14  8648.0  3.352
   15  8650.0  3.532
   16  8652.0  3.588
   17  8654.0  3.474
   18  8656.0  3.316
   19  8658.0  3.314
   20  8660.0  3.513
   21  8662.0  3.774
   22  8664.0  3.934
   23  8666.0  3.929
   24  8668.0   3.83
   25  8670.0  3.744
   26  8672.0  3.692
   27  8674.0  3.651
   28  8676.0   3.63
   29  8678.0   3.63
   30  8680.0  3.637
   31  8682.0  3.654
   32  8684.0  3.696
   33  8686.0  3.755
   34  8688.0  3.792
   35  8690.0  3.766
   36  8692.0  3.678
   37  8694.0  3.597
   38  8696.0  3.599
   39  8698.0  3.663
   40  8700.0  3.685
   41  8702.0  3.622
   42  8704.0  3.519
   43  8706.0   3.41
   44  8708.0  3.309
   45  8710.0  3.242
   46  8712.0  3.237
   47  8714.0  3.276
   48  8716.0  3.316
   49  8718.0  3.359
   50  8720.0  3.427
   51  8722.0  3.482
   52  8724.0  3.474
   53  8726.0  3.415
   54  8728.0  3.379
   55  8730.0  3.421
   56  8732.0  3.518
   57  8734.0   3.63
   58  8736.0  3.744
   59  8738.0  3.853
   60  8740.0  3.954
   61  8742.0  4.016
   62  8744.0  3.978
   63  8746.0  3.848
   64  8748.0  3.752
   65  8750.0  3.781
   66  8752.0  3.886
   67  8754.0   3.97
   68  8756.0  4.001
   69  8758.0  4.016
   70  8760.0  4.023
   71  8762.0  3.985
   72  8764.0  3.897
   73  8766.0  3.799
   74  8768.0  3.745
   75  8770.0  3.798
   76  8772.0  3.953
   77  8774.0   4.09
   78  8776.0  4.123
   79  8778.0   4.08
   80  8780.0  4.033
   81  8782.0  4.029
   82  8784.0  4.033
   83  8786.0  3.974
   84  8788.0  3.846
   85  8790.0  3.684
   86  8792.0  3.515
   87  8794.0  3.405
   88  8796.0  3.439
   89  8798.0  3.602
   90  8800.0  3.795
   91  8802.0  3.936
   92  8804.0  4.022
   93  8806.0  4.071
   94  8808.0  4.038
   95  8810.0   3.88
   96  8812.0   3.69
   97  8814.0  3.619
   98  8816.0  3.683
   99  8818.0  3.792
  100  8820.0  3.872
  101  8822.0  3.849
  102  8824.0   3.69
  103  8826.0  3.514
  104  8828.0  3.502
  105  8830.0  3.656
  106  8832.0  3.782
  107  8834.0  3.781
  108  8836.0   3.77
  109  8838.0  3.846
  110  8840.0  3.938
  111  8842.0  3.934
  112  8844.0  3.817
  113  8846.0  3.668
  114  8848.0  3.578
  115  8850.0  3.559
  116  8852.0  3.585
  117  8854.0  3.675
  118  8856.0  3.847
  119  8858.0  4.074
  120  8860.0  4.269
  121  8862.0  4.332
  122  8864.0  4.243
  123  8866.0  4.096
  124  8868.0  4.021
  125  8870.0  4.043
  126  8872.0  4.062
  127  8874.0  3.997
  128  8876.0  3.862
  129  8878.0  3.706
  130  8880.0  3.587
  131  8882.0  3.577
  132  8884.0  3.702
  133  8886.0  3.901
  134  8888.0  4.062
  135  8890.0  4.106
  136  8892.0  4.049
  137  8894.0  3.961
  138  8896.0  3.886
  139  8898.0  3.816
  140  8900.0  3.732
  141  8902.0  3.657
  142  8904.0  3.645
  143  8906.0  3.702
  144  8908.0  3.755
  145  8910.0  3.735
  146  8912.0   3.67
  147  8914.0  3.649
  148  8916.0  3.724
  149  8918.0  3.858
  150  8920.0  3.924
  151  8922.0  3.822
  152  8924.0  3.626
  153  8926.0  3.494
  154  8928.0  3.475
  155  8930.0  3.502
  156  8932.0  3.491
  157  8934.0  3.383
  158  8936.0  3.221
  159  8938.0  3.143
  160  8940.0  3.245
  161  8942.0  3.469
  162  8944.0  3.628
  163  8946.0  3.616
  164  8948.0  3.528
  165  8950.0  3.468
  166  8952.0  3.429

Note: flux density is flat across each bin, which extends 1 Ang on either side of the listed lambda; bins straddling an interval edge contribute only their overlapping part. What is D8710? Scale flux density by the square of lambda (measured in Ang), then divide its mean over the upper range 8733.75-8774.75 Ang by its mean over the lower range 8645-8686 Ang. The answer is 1.1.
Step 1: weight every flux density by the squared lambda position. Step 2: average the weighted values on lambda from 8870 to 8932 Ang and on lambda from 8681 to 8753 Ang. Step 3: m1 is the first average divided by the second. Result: 1.1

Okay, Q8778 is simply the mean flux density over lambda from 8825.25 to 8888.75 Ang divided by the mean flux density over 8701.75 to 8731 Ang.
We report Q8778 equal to 1.1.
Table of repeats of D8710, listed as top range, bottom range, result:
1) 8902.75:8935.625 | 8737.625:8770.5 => 0.97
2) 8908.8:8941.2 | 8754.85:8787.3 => 0.93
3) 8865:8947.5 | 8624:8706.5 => 1.09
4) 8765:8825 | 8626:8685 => 1.10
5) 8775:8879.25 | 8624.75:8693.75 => 1.11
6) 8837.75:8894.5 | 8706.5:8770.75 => 1.09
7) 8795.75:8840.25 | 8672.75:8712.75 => 1.08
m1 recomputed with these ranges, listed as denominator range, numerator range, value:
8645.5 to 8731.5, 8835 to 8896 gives 1.14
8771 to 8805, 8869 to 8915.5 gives 1.01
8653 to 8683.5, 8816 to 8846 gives 1.07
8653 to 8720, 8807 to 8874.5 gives 1.11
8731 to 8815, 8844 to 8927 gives 1.02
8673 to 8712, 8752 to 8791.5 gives 1.12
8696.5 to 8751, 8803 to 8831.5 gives 1.08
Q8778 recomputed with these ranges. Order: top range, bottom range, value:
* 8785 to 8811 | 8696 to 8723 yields 1.10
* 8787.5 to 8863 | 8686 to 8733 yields 1.08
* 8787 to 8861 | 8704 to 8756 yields 1.05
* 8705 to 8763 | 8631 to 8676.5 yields 1.02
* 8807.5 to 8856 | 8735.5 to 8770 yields 0.96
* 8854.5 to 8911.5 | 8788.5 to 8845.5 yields 1.04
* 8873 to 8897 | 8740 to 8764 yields 0.98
